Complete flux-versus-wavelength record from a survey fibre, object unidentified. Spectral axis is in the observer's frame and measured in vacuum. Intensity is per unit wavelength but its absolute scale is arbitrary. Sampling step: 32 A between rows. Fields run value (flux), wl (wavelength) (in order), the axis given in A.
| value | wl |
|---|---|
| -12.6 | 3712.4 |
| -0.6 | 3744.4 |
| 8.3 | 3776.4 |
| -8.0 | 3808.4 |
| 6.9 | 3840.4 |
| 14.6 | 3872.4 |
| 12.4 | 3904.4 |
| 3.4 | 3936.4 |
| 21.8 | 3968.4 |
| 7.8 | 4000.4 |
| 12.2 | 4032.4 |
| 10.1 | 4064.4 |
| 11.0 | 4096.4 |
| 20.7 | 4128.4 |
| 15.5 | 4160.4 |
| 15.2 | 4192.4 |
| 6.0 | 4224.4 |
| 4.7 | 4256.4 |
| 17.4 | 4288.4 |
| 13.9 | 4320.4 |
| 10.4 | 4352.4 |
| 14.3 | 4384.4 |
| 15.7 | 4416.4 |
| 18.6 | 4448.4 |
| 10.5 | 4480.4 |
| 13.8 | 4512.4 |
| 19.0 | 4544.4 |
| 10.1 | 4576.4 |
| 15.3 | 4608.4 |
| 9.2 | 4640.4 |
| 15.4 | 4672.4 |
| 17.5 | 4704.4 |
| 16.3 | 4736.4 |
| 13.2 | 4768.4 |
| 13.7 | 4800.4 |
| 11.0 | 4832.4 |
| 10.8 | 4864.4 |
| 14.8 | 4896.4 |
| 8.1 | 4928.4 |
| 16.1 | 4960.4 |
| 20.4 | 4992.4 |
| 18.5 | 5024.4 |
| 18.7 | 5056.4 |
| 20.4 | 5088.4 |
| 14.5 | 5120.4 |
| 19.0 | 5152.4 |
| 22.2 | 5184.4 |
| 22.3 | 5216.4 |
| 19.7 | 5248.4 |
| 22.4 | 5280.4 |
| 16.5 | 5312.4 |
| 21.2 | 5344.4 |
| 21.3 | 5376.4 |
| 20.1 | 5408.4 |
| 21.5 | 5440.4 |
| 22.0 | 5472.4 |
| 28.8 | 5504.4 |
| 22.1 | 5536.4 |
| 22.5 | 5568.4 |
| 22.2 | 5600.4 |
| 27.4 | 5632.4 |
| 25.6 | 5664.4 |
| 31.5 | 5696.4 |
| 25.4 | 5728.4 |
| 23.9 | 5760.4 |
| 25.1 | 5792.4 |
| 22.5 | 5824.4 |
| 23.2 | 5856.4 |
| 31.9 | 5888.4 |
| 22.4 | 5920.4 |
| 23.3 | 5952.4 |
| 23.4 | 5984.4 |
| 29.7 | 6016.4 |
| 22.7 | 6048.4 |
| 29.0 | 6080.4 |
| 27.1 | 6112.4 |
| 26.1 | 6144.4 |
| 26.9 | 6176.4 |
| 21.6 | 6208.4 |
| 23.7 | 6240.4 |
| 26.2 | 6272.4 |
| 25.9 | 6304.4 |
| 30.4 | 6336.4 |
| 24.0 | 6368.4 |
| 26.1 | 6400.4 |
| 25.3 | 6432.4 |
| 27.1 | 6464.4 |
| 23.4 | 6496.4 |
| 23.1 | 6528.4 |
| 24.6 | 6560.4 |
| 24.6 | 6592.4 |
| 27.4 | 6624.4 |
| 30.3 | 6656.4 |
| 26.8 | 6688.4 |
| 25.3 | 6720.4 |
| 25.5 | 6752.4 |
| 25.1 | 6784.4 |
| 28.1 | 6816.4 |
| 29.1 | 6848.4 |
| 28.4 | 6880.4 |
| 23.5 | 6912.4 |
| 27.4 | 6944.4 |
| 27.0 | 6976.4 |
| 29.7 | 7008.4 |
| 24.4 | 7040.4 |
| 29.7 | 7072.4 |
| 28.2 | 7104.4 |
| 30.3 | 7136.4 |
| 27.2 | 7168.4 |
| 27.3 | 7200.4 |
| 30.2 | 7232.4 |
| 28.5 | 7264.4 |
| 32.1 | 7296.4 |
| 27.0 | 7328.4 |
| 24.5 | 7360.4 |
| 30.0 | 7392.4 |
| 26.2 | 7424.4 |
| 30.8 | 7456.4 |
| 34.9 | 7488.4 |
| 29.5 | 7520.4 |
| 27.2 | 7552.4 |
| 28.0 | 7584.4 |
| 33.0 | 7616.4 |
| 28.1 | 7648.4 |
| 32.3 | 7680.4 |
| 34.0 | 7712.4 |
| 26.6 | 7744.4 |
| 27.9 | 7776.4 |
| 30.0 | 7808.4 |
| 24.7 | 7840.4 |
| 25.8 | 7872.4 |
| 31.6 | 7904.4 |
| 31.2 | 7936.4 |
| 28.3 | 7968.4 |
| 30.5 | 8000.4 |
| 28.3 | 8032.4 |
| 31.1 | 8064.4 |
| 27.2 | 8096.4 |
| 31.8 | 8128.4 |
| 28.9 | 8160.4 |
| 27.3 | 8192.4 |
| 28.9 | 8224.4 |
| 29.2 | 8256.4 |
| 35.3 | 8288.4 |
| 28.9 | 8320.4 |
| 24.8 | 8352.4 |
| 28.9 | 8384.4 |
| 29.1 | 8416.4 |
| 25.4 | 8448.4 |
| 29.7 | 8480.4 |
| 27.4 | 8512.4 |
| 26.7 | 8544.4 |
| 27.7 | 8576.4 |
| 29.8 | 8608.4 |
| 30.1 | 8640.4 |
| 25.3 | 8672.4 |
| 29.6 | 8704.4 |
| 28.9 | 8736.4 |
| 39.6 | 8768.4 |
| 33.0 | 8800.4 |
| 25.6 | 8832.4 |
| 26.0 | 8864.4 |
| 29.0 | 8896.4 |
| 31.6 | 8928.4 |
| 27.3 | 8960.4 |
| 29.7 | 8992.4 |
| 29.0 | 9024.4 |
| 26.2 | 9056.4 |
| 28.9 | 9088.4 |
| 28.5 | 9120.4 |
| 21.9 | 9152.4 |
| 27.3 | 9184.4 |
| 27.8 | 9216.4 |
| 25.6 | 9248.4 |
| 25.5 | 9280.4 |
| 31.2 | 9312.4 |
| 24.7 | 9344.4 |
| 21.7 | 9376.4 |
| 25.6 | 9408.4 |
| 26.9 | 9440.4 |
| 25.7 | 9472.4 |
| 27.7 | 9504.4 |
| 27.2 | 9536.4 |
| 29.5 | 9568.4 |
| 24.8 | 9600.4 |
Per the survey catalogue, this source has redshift 0.34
